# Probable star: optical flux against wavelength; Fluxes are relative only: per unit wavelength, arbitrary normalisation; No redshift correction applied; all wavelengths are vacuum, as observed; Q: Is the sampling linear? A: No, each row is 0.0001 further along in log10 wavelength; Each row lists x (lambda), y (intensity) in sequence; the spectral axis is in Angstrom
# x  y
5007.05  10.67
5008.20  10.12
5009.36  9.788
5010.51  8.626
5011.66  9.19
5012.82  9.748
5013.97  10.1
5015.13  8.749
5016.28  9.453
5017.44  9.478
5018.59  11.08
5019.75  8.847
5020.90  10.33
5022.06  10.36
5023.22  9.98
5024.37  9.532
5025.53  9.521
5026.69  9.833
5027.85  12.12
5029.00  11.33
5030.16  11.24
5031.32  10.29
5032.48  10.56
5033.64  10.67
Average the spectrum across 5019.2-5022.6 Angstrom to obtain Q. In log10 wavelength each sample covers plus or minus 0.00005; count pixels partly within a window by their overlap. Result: 9.85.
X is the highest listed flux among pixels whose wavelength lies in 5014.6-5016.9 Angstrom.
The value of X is 9.453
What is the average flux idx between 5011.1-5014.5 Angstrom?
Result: 9.67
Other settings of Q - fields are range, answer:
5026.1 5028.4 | 10.9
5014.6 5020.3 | 9.53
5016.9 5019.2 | 10.3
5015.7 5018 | 9.46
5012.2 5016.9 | 9.5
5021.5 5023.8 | 10.2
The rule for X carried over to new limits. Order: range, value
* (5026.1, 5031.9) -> 12.12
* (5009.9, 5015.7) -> 10.1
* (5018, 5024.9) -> 11.08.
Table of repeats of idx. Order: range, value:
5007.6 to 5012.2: 9.45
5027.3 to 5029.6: 11.7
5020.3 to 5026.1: 9.94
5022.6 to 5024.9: 9.78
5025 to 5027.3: 9.69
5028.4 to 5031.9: 11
